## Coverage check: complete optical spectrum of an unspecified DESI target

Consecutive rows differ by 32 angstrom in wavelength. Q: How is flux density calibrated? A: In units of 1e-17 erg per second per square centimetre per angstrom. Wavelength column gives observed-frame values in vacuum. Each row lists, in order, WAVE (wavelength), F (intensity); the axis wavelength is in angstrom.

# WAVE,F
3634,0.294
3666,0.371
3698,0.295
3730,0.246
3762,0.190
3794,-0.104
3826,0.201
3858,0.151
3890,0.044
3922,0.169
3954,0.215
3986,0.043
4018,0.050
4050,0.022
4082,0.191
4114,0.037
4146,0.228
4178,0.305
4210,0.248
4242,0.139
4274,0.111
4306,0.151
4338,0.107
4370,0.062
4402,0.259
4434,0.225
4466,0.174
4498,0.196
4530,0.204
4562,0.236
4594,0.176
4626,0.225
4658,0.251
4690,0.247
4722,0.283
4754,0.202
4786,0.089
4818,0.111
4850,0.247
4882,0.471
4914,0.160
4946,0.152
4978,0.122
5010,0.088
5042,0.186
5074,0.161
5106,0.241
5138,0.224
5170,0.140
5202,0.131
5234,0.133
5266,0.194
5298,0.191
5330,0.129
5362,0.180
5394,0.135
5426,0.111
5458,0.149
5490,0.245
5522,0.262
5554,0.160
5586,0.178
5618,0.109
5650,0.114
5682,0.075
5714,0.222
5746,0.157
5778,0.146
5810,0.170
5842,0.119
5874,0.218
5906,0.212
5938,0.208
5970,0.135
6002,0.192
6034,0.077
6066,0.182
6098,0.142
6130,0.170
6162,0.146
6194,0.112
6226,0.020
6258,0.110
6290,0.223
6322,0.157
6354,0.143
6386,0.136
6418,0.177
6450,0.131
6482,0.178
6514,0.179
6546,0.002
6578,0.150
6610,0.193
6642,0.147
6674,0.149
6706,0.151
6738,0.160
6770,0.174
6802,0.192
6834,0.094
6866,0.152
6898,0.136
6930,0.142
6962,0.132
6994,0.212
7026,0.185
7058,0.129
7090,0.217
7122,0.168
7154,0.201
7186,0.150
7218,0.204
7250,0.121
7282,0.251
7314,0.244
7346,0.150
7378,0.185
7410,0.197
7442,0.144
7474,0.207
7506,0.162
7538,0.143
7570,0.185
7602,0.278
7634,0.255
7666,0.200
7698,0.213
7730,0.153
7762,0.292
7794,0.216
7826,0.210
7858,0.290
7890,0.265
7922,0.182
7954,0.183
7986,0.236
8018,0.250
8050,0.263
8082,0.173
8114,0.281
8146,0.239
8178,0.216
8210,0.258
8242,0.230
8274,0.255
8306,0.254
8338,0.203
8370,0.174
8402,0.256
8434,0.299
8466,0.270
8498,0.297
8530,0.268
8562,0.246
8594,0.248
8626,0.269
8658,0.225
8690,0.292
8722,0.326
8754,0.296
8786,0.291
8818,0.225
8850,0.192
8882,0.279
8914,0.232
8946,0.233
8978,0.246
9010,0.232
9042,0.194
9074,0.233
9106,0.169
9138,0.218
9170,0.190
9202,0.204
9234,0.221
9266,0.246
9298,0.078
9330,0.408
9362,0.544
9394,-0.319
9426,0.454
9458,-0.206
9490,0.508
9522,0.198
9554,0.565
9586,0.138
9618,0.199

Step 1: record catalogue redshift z 0.741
